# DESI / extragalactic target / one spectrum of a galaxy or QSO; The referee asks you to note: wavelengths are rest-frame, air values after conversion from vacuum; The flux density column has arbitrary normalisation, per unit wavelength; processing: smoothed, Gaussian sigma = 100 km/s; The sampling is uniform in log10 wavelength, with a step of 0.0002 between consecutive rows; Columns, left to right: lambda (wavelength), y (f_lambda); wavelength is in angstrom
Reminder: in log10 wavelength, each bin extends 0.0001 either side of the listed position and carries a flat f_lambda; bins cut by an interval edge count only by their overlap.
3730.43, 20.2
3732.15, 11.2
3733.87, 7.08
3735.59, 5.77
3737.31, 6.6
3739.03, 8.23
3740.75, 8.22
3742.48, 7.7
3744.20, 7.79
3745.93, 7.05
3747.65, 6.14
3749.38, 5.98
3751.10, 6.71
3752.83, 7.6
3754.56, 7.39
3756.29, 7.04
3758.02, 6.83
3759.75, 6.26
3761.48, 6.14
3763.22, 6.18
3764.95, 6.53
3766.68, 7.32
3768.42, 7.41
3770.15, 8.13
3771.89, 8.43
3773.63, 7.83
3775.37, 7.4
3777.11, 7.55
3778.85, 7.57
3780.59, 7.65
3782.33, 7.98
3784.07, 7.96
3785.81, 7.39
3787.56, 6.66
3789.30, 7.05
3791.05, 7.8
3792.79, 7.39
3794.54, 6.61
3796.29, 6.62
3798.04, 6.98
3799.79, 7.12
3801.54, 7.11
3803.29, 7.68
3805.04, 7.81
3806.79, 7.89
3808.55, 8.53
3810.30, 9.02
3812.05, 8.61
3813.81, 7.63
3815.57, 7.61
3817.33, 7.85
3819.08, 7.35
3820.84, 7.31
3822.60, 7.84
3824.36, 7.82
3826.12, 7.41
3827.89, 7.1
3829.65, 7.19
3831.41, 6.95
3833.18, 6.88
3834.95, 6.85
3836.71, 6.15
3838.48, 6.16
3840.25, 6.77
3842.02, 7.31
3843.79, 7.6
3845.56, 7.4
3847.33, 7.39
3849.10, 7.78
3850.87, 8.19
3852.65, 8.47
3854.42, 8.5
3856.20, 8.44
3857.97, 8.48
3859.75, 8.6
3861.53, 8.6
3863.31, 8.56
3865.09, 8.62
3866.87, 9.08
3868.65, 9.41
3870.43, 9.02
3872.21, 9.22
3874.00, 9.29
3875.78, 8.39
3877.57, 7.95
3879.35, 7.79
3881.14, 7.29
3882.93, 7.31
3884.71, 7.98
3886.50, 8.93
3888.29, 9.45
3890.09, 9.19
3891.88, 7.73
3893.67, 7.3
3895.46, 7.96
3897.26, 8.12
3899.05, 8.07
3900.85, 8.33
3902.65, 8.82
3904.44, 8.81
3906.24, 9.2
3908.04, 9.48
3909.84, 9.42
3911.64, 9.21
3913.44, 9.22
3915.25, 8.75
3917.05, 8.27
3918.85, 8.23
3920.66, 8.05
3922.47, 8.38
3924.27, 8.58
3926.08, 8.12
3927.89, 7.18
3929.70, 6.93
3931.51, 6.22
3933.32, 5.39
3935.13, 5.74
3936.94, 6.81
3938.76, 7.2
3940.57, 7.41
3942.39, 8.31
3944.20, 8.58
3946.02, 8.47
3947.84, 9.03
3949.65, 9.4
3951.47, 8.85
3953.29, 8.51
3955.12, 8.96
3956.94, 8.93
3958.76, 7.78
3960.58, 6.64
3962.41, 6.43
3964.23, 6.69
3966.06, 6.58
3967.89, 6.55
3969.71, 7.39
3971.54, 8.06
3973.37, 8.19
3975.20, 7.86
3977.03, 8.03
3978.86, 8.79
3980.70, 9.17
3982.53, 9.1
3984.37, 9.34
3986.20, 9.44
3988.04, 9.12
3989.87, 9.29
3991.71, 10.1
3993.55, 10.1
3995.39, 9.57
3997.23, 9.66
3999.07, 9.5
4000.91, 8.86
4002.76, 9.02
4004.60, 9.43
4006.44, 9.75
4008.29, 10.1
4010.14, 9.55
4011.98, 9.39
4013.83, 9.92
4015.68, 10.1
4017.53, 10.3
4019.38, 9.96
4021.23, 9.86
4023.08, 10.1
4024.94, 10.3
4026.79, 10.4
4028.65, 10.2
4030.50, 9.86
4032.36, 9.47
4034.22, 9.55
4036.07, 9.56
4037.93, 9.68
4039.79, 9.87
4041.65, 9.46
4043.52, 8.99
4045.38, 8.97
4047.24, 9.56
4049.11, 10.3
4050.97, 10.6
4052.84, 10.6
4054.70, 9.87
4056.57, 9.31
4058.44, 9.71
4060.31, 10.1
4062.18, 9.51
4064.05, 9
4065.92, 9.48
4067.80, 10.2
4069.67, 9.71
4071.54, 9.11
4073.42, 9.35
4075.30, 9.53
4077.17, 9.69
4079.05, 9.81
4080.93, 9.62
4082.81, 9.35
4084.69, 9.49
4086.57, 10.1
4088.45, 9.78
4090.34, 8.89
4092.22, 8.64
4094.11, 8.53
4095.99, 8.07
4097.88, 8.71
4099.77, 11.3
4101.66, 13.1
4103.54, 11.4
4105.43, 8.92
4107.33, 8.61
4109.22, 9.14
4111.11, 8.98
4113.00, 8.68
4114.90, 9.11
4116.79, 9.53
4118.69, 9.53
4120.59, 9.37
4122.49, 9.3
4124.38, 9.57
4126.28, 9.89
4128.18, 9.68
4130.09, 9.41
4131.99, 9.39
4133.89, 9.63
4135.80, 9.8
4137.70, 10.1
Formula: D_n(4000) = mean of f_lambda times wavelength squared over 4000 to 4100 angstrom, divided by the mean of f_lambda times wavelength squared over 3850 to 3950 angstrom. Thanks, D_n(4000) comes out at 1.26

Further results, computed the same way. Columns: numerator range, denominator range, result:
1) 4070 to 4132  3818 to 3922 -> 1.31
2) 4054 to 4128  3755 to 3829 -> 1.49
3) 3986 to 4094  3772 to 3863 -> 1.43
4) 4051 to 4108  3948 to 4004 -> 1.19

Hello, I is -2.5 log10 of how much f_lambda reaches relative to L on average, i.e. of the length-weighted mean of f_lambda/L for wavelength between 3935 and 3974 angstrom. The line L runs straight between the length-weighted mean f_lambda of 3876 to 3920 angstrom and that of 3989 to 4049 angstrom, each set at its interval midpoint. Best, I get 0.16 mag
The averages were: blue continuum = 8.45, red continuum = 9.71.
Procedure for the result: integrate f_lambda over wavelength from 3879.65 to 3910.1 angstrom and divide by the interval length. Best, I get 8.4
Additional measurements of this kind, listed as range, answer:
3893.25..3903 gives 8.1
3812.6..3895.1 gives 7.92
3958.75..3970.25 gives 6.78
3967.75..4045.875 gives 9.38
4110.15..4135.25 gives 9.4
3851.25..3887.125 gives 8.49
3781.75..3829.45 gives 7.55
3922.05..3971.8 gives 7.6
